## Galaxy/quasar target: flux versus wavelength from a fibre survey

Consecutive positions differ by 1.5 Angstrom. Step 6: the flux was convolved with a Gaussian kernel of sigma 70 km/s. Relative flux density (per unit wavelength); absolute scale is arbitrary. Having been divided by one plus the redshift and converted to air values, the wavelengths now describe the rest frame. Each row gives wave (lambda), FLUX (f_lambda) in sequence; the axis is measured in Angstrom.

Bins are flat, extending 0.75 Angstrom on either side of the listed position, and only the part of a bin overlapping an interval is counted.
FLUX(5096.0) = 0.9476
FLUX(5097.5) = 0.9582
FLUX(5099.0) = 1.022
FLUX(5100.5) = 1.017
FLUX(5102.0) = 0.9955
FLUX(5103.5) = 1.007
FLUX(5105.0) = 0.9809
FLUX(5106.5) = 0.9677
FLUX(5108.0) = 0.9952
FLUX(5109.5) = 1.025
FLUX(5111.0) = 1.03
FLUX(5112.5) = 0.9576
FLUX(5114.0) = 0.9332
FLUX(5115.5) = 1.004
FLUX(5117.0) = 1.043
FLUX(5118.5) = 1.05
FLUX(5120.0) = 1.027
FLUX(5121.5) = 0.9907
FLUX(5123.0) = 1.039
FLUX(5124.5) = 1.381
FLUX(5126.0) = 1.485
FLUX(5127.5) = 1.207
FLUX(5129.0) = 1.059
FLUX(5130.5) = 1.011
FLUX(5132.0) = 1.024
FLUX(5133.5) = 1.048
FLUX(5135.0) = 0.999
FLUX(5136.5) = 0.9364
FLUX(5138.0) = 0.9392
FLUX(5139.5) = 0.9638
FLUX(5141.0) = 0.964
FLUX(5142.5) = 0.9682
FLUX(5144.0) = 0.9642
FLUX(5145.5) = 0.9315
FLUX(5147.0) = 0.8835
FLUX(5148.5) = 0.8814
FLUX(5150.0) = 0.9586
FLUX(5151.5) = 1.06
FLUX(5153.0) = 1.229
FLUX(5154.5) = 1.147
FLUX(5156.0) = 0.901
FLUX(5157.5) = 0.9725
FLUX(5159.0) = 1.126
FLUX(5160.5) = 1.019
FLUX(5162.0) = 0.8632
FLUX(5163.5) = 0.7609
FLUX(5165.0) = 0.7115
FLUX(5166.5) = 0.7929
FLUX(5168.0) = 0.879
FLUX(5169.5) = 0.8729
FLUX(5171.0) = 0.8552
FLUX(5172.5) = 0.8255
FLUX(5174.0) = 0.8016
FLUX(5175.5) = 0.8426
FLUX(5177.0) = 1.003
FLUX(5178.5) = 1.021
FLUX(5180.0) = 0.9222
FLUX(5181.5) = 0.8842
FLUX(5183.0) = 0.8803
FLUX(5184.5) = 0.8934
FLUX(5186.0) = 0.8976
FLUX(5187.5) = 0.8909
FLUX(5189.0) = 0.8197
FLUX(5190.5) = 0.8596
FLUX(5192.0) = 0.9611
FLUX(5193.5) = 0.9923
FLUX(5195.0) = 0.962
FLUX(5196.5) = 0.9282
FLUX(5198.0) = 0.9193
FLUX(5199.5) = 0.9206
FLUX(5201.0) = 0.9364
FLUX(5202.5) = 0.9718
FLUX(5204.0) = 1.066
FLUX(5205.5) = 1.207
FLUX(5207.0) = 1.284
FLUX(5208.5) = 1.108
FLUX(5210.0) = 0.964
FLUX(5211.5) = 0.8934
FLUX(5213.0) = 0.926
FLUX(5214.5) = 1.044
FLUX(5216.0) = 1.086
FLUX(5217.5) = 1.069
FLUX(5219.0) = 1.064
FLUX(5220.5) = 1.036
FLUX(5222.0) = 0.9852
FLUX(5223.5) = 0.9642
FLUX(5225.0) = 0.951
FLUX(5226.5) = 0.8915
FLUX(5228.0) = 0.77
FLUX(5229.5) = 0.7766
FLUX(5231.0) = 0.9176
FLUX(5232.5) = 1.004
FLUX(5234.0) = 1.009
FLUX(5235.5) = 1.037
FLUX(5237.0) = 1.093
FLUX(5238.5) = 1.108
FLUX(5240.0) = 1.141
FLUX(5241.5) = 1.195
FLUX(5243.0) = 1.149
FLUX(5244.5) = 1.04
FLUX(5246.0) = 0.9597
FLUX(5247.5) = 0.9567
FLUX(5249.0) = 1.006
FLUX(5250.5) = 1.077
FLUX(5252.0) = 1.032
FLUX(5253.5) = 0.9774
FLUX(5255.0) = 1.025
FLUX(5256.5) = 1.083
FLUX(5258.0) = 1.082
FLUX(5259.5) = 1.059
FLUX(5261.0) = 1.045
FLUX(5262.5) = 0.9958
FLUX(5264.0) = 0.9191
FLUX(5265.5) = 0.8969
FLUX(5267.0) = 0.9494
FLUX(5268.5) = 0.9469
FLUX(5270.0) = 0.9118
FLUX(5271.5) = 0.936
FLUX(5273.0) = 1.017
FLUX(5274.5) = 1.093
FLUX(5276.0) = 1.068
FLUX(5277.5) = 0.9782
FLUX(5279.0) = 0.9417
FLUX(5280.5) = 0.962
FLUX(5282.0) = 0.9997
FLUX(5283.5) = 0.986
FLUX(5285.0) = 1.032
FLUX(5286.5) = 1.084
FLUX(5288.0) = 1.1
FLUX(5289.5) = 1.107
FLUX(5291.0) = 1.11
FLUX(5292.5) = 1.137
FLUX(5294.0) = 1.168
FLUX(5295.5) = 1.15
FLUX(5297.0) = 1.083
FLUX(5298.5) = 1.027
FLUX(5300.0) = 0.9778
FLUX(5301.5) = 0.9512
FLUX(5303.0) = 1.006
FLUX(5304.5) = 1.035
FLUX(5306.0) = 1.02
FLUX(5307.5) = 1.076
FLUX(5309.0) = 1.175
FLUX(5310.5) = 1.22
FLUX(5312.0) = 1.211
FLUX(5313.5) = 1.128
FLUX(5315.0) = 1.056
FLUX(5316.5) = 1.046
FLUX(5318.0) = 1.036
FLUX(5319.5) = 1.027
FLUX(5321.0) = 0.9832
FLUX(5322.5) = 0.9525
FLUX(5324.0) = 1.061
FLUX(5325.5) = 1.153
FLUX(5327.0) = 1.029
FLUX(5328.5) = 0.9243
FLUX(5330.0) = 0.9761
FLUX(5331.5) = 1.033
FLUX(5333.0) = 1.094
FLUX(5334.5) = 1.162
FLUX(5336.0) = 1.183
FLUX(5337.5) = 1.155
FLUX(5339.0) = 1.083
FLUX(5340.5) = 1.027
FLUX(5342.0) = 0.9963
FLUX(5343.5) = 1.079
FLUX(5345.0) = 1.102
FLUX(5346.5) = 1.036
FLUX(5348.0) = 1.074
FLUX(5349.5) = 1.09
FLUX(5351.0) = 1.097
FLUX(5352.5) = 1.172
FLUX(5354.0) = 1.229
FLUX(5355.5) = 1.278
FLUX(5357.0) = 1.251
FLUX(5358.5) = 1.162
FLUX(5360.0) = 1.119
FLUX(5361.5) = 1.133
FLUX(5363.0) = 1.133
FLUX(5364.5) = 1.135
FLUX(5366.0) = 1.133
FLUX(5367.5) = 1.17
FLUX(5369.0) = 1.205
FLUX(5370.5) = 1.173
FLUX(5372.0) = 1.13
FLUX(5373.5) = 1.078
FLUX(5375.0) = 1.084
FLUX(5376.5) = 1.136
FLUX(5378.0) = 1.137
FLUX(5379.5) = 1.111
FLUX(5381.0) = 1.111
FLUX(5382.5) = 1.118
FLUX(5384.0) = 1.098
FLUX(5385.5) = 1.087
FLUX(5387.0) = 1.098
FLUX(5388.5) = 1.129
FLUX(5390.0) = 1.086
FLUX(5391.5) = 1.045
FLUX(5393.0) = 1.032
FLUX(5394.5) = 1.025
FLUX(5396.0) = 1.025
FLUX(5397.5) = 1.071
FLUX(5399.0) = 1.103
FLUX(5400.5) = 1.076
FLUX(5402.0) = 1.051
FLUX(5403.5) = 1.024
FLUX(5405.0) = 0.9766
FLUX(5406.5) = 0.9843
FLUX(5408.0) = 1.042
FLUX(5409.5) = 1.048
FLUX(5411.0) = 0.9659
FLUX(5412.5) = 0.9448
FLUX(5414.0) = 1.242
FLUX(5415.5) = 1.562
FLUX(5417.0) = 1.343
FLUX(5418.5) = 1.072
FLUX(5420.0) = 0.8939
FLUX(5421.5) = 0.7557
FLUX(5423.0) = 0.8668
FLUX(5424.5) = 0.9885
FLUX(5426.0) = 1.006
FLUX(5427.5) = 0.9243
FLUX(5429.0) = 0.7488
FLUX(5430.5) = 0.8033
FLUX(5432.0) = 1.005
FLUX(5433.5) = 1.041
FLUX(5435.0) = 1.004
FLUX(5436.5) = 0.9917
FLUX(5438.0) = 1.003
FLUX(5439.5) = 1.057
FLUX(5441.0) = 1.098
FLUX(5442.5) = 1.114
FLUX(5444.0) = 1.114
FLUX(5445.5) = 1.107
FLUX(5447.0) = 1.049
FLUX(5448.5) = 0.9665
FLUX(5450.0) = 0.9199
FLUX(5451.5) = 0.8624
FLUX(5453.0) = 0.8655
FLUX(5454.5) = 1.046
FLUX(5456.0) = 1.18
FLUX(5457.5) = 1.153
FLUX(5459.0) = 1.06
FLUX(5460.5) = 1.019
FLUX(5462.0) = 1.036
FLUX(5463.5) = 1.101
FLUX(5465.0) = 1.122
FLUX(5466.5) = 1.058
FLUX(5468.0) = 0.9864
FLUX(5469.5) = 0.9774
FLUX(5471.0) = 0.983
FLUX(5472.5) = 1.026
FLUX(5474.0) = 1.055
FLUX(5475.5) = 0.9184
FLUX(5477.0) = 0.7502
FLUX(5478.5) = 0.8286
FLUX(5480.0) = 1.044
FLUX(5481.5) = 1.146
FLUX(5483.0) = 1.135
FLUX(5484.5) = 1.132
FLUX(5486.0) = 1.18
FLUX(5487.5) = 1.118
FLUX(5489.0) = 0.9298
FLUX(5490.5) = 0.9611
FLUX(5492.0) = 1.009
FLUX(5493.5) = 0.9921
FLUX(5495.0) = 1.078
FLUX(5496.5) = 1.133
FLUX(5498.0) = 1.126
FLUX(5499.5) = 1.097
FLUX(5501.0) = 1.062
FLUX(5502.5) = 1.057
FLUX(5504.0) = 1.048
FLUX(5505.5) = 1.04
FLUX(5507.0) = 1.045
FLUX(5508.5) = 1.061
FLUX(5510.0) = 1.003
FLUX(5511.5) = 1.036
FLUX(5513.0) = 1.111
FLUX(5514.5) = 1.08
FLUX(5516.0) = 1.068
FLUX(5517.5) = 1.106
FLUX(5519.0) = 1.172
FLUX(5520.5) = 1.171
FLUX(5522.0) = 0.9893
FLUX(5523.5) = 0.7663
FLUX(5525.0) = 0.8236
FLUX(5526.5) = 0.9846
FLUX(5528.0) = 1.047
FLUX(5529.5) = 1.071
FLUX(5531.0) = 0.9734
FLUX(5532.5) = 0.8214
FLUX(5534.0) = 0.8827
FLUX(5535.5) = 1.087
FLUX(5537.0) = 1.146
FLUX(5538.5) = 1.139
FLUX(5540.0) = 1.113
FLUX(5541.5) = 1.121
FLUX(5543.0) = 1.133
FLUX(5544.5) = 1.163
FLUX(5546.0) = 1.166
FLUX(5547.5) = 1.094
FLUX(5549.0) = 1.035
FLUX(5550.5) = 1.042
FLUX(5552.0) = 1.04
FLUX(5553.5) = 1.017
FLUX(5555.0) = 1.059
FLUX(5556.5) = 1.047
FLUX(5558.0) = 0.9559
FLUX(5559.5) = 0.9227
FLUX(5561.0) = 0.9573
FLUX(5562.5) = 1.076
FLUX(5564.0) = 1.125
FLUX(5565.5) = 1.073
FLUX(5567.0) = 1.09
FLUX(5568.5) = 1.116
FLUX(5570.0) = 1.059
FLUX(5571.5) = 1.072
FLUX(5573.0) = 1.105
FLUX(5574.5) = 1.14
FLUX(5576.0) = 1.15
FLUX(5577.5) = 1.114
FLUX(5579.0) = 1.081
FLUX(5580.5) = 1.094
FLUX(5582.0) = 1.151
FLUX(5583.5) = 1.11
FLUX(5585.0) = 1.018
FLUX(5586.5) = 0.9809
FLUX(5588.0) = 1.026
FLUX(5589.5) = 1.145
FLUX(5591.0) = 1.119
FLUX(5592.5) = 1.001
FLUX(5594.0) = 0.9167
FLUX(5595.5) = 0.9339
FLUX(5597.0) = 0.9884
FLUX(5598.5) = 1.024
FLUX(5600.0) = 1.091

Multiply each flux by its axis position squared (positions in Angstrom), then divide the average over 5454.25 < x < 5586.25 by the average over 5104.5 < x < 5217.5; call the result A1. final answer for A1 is 1.23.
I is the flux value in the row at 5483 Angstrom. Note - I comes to 1.135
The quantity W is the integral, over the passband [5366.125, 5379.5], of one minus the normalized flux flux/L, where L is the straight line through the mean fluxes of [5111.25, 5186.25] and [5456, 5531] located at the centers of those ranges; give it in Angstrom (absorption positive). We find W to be -1.6 Angstrom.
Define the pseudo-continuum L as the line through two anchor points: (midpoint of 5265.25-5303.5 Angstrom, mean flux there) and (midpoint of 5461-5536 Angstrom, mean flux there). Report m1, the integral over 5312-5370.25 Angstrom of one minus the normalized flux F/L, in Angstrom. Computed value -4.2 Angstrom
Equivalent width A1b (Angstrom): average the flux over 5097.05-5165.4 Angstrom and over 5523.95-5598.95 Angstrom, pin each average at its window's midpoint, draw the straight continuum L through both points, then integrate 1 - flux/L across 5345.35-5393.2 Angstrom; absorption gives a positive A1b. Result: -4.4 Angstrom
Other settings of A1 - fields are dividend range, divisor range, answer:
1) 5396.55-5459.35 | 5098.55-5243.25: 1.15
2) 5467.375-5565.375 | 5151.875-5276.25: 1.19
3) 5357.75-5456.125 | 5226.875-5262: 1.10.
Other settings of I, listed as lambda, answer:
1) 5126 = 1.485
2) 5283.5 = 0.986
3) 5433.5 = 1.041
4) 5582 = 1.151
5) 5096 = 0.9476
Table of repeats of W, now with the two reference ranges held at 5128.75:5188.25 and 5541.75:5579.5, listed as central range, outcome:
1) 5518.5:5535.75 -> 1.4 Angstrom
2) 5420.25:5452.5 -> 1.9 Angstrom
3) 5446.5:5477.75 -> 1.0 Angstrom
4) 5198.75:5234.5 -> -1.3 Angstrom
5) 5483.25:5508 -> -0.3 Angstrom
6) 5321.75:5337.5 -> -1.0 Angstrom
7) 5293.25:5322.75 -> -2.4 Angstrom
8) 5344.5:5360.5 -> -2.3 Angstrom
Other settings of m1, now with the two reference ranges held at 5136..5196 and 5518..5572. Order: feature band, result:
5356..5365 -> -1.6 Angstrom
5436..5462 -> -0.6 Angstrom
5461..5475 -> -0.2 Angstrom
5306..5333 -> -2.5 Angstrom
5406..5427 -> -1.0 Angstrom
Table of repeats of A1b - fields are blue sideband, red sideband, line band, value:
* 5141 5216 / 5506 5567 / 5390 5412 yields -0.6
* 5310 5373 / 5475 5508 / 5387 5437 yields 2.2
